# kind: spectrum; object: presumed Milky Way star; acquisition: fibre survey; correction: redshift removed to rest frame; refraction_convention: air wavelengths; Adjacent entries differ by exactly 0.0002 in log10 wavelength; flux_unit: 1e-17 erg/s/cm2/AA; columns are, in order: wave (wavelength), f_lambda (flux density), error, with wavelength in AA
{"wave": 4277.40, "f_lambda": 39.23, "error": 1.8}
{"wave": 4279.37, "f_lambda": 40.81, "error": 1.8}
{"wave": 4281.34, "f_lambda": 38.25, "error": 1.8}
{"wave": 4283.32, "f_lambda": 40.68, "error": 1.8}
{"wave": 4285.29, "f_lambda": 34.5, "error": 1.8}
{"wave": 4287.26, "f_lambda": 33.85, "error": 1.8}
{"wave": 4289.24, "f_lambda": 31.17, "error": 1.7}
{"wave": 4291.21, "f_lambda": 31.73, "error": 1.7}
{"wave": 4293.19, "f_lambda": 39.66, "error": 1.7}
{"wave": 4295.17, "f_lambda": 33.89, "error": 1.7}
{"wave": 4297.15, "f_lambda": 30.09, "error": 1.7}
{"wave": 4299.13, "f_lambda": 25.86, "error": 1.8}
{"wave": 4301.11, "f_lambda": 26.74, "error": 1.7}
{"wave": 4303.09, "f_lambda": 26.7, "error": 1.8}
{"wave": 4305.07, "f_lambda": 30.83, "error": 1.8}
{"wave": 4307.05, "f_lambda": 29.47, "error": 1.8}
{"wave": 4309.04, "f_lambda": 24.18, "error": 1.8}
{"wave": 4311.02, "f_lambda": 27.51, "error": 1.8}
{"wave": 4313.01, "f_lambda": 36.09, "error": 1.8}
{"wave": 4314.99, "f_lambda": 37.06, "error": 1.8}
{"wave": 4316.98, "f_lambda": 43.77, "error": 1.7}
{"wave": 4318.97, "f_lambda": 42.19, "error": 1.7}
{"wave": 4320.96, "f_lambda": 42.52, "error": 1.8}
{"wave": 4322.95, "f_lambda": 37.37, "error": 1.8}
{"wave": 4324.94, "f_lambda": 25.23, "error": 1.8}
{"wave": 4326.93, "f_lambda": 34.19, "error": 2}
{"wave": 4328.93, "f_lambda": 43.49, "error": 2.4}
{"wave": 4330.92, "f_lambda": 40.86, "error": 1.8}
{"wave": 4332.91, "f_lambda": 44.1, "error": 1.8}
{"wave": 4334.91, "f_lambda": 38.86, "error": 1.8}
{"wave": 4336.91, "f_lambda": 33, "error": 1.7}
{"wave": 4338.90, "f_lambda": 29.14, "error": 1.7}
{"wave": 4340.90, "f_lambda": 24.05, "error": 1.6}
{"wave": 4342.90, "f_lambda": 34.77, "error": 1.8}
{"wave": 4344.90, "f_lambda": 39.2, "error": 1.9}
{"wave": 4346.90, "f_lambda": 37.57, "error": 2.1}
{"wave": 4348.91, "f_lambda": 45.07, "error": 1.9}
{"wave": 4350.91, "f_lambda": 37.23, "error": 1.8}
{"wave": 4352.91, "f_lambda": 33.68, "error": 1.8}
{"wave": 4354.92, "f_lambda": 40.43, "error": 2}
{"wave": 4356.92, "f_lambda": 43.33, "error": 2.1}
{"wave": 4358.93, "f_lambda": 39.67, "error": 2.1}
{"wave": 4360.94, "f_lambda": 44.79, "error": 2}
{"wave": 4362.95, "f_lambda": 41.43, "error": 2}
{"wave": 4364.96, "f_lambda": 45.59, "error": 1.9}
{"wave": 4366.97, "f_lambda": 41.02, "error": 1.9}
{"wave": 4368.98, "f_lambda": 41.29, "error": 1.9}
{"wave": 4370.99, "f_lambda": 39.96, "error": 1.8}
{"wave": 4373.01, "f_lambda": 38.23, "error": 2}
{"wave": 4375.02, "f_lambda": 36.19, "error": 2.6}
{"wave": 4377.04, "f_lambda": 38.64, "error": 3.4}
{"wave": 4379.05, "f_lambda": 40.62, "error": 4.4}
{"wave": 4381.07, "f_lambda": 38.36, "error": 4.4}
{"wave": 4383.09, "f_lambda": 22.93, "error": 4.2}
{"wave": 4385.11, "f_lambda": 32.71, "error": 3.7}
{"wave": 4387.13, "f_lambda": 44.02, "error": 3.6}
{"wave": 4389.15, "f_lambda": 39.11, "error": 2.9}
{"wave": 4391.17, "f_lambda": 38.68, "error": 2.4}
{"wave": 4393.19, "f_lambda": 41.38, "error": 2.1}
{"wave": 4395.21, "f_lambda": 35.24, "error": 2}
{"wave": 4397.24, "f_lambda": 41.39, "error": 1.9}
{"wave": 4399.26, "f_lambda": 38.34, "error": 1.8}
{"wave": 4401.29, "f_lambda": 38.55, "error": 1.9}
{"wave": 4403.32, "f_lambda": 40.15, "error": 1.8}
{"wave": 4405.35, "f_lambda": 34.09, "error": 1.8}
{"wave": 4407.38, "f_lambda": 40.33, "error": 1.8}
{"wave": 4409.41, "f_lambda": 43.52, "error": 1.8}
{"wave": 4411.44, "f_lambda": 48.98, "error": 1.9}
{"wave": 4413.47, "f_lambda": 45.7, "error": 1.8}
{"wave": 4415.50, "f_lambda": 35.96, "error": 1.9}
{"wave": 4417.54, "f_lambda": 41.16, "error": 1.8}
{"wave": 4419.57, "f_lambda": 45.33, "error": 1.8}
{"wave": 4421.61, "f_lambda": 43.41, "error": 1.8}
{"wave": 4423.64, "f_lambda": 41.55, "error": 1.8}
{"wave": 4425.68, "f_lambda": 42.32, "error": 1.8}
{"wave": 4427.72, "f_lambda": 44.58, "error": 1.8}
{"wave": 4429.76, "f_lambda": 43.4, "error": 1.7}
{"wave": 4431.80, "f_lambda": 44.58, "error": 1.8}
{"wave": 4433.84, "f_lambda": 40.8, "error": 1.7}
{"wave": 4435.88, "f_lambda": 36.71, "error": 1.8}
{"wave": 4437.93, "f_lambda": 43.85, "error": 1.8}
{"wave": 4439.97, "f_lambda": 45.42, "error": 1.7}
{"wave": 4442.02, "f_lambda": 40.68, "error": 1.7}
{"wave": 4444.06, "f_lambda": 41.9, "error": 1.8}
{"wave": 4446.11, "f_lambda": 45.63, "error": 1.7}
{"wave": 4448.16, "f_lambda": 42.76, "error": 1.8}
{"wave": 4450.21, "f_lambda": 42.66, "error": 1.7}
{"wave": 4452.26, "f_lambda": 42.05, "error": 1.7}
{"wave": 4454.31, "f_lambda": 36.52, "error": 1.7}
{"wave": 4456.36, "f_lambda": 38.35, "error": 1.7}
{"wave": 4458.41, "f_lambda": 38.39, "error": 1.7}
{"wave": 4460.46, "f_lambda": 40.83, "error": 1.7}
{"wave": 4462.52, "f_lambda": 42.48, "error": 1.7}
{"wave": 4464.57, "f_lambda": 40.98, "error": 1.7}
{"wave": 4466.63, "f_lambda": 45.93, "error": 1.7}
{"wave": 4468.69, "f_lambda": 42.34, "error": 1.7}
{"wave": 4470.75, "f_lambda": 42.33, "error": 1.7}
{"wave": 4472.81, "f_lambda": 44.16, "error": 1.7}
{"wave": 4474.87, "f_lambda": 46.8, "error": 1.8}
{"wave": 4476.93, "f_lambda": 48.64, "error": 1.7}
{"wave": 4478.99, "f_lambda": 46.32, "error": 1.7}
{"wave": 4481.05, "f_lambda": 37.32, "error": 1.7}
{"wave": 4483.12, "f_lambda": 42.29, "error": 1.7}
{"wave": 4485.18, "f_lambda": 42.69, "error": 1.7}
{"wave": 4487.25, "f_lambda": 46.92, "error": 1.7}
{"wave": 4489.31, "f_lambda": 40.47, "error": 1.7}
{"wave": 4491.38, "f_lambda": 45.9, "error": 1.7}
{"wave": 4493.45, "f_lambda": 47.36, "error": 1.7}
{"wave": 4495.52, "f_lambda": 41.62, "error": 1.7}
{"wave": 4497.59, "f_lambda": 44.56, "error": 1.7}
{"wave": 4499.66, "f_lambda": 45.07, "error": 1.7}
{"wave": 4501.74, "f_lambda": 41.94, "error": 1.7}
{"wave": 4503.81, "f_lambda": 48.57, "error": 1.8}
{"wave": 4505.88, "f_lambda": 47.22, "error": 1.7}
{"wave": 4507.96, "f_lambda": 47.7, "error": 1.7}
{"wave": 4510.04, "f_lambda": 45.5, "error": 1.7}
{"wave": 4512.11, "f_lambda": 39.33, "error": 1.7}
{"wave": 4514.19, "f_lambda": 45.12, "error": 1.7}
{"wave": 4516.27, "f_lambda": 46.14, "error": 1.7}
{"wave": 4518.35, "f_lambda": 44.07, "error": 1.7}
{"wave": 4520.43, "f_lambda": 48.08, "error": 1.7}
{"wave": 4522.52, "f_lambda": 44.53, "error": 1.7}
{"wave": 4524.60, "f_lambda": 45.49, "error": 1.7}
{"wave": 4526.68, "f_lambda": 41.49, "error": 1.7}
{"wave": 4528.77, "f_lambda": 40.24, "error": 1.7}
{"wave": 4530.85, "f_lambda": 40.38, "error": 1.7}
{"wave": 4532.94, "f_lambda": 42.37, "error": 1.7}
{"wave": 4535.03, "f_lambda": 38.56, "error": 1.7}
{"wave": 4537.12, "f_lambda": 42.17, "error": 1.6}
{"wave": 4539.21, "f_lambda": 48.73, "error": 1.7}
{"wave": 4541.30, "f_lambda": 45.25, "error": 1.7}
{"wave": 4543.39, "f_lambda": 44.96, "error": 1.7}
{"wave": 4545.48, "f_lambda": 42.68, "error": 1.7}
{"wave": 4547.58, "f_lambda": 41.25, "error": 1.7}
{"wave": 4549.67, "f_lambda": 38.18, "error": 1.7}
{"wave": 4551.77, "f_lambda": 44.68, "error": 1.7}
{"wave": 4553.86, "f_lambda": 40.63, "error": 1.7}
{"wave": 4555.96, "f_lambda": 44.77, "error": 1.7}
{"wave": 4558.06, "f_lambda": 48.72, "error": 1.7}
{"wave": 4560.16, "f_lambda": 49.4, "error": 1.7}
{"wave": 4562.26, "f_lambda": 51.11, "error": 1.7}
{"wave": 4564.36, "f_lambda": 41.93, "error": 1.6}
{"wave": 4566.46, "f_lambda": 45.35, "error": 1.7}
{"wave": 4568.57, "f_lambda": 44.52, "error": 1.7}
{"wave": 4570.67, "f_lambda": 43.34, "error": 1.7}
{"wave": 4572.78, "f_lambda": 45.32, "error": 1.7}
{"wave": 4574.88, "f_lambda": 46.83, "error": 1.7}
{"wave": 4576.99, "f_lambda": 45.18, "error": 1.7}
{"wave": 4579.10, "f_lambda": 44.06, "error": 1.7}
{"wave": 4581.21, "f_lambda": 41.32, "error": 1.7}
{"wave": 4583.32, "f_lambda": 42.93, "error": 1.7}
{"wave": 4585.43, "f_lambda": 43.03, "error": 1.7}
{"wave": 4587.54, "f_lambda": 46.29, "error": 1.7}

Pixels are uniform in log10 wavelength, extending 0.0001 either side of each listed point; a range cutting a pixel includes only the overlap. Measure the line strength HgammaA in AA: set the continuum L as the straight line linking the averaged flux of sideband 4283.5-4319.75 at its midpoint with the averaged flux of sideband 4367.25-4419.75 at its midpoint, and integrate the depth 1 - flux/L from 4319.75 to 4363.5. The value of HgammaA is -2.7 AA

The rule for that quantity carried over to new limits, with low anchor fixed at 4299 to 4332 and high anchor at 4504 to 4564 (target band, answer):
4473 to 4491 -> -0.94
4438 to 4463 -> -0.74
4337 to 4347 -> 0.78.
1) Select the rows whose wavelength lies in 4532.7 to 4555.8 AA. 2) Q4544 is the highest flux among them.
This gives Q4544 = 48.73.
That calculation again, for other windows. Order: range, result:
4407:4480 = 48.98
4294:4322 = 43.77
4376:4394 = 44.02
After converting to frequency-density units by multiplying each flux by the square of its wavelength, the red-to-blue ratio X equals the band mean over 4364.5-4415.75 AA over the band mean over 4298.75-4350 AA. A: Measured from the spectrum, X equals 1.16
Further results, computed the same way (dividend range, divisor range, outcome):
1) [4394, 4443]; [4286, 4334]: 1.28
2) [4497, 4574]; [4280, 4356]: 1.40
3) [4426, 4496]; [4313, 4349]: 1.22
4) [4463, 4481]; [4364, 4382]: 1.16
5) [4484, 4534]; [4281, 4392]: 1.32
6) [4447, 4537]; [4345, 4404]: 1.17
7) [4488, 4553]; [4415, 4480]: 1.07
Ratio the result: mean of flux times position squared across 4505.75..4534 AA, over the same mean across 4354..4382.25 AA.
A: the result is 1.16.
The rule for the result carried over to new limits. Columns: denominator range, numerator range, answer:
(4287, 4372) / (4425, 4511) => 1.28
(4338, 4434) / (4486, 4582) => 1.20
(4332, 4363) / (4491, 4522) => 1.28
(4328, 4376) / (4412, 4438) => 1.13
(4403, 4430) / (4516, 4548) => 1.09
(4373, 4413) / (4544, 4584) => 1.24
